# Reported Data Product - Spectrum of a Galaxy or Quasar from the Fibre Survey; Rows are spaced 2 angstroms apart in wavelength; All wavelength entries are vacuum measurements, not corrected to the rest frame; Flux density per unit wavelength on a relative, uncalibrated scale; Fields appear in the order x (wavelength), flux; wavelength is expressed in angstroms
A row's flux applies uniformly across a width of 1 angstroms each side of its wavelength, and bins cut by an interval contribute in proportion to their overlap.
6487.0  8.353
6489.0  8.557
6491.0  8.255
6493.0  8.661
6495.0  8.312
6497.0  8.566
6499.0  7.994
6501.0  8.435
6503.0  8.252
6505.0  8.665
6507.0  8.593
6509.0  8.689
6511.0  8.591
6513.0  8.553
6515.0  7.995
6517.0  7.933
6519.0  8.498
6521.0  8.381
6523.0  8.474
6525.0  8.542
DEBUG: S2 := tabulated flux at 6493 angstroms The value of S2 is 8.661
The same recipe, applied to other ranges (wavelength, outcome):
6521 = 8.381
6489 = 8.557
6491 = 8.255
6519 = 8.498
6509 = 8.689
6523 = 8.474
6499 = 7.994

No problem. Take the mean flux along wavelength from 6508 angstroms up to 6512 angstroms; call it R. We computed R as 8.64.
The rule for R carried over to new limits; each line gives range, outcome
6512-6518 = 8.16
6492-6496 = 8.49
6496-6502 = 8.33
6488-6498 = 8.47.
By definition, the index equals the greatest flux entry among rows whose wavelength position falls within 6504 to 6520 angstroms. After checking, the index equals 8.689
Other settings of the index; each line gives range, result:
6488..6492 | 8.557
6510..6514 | 8.591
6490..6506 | 8.665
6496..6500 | 8.566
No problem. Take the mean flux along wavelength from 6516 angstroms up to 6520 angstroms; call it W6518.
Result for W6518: 8.22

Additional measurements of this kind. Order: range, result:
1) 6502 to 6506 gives 8.46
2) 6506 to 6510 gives 8.64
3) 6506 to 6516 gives 8.48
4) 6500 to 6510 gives 8.53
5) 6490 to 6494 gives 8.46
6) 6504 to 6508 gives 8.63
